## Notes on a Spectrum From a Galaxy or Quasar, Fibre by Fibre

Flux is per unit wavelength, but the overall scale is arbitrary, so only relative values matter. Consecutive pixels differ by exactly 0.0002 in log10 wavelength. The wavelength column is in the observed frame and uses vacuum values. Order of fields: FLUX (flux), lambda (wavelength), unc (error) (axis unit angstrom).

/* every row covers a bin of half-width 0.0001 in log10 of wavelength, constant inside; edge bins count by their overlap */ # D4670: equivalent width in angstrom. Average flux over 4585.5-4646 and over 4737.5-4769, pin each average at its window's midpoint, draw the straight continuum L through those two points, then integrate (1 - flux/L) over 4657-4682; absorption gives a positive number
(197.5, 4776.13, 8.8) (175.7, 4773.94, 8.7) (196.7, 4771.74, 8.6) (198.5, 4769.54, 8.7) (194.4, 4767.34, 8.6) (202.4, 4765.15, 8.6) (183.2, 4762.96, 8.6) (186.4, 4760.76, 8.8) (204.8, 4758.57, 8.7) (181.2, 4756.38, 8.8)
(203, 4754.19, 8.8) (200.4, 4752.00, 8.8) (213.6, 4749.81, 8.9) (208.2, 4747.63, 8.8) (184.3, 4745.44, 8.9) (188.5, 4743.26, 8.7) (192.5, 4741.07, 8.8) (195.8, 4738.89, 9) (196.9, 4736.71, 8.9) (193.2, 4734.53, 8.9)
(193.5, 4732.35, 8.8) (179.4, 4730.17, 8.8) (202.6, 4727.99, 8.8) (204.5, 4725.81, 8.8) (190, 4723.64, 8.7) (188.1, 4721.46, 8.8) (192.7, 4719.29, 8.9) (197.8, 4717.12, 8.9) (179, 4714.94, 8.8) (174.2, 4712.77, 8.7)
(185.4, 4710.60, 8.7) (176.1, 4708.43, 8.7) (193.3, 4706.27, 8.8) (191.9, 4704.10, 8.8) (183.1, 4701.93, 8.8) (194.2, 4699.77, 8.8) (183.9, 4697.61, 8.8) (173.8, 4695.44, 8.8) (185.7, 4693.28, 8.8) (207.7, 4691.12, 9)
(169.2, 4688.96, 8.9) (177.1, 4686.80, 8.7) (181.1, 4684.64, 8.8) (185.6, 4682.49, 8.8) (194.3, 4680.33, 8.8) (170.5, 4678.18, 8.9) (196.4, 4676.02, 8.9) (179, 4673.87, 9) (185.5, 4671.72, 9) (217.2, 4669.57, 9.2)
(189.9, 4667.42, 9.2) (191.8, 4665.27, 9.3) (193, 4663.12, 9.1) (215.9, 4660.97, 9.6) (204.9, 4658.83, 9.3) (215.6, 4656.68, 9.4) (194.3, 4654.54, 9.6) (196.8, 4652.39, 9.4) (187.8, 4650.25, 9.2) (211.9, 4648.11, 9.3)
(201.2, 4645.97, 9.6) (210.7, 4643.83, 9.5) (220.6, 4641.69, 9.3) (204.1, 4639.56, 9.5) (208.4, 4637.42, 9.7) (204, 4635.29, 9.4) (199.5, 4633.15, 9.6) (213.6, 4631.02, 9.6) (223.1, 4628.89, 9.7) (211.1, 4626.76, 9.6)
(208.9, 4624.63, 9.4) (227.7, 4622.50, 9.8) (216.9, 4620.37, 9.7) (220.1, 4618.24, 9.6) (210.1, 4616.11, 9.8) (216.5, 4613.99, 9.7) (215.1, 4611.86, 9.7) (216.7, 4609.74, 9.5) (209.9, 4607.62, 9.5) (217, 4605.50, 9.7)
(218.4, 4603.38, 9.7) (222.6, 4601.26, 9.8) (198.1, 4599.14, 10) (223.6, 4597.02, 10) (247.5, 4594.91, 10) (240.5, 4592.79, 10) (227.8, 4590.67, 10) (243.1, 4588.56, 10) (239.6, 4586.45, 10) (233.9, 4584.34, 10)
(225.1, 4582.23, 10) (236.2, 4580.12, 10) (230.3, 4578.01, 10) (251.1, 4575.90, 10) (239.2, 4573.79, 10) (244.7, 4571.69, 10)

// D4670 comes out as 1.7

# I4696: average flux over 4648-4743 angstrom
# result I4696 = 191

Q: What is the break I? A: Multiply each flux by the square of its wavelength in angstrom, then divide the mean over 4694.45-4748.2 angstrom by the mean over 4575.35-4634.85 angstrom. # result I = 0.9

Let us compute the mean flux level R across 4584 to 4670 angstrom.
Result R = 214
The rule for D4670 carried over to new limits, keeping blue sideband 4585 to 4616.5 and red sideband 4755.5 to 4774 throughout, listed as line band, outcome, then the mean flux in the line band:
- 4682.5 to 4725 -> 3.82 angstrom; 186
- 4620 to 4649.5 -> 0.81 angstrom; 211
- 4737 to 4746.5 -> 0.29 angstrom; 191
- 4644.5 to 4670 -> 1.36 angstrom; 201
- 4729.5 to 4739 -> 0.30 angstrom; 192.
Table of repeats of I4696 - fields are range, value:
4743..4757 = 198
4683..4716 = 184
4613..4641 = 213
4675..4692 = 185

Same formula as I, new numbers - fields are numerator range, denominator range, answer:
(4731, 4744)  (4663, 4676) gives 1.03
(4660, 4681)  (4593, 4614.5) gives 0.91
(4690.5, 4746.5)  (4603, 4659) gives 0.93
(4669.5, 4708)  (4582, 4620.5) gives 0.87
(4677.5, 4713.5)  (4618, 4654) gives 0.90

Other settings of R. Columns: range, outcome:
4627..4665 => 206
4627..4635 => 211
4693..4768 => 191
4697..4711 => 187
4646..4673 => 200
